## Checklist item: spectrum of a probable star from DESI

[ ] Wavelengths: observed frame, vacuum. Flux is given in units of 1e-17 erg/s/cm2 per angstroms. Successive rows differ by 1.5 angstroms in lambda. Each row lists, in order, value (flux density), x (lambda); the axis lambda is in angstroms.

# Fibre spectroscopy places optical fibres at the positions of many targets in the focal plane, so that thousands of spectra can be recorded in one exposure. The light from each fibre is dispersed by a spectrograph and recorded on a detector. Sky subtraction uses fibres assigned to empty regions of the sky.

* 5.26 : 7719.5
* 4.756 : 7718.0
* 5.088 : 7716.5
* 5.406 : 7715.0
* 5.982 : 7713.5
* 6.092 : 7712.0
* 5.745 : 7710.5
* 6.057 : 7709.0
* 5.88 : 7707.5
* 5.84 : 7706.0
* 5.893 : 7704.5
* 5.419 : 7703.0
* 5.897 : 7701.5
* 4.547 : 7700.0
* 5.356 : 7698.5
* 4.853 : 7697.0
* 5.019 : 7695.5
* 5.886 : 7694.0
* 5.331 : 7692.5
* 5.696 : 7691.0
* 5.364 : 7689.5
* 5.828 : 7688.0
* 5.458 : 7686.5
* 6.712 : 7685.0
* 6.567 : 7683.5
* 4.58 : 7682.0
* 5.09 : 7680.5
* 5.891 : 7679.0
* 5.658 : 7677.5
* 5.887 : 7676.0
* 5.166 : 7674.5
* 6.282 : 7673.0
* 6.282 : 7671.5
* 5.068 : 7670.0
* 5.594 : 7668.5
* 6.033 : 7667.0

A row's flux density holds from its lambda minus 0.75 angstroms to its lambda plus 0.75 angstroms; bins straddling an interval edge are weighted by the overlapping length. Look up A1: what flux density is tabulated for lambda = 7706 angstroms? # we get 5.84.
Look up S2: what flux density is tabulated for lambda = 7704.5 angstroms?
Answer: 5.893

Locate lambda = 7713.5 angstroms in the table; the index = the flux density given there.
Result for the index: 5.982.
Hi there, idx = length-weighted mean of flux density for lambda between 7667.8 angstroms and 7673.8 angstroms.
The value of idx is 5.8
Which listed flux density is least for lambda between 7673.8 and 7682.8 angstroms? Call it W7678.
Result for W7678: 4.58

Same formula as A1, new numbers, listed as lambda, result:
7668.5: 5.594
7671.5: 6.282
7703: 5.419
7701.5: 5.897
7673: 6.282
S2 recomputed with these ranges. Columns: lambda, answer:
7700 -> 4.547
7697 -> 4.853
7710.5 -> 5.745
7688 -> 5.828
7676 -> 5.887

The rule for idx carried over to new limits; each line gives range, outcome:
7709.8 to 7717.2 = 5.67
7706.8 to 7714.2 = 5.95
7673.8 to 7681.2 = 5.54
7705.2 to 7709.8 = 5.92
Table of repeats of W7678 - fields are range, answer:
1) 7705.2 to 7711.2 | 5.745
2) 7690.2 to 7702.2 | 4.547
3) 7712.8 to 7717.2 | 5.088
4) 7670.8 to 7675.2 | 5.166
